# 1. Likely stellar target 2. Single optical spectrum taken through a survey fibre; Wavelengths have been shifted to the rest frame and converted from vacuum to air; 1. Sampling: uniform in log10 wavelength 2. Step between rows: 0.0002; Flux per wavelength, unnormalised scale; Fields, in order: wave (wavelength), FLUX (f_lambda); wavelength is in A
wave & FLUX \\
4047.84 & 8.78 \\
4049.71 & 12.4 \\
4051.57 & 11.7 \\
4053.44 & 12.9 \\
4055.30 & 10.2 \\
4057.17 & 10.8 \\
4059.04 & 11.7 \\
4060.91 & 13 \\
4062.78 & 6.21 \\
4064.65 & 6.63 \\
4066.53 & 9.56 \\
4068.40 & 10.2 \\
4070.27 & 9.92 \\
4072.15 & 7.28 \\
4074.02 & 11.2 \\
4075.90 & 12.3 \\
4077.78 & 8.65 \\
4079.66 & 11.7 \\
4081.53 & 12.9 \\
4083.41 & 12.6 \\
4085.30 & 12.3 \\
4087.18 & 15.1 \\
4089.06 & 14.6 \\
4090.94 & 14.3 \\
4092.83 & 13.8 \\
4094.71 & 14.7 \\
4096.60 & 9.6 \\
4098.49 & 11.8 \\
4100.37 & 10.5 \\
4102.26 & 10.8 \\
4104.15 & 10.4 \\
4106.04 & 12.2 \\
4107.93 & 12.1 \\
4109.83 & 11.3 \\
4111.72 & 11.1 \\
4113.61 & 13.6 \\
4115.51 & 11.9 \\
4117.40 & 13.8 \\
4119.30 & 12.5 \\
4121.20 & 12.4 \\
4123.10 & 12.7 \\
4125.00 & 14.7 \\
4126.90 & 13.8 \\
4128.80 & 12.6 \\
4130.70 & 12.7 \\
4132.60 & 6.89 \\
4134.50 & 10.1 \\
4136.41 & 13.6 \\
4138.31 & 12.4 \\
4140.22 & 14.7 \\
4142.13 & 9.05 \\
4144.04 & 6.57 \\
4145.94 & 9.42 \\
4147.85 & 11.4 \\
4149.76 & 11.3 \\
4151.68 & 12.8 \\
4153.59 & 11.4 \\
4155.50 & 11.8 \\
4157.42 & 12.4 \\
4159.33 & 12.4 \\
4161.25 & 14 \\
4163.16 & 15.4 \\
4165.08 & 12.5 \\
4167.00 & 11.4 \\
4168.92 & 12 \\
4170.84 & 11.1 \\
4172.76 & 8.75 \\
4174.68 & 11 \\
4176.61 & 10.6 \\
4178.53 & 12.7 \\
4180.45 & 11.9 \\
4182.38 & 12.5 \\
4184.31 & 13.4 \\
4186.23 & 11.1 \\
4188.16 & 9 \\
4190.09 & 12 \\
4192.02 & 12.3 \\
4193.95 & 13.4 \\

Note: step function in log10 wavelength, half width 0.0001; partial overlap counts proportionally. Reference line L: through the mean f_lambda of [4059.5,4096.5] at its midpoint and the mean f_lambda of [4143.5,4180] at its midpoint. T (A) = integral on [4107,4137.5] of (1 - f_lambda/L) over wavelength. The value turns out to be -1.98 A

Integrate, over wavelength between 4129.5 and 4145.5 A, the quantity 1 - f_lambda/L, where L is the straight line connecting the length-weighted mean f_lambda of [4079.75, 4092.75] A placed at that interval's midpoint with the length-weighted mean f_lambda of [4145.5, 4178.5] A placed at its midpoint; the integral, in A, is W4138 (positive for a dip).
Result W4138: 2.11 A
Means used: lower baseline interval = 13.5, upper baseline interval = 11.8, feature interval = 10.7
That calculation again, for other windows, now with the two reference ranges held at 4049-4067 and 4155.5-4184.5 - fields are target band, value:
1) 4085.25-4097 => -3.0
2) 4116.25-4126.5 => -1.6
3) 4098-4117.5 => -0.8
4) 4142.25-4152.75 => 1.4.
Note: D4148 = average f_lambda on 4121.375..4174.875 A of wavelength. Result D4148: 11.8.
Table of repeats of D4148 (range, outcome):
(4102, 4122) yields 12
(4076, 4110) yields 12.2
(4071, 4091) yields 12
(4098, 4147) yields 11.7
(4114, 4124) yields 12.7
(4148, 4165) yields 12.6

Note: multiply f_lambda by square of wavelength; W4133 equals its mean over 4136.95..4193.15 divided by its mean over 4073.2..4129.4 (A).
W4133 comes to 1.0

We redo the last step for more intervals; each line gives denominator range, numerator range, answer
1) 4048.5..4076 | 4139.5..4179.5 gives 1.17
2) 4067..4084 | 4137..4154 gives 1.07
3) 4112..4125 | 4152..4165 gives 1.02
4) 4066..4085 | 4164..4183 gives 1.12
